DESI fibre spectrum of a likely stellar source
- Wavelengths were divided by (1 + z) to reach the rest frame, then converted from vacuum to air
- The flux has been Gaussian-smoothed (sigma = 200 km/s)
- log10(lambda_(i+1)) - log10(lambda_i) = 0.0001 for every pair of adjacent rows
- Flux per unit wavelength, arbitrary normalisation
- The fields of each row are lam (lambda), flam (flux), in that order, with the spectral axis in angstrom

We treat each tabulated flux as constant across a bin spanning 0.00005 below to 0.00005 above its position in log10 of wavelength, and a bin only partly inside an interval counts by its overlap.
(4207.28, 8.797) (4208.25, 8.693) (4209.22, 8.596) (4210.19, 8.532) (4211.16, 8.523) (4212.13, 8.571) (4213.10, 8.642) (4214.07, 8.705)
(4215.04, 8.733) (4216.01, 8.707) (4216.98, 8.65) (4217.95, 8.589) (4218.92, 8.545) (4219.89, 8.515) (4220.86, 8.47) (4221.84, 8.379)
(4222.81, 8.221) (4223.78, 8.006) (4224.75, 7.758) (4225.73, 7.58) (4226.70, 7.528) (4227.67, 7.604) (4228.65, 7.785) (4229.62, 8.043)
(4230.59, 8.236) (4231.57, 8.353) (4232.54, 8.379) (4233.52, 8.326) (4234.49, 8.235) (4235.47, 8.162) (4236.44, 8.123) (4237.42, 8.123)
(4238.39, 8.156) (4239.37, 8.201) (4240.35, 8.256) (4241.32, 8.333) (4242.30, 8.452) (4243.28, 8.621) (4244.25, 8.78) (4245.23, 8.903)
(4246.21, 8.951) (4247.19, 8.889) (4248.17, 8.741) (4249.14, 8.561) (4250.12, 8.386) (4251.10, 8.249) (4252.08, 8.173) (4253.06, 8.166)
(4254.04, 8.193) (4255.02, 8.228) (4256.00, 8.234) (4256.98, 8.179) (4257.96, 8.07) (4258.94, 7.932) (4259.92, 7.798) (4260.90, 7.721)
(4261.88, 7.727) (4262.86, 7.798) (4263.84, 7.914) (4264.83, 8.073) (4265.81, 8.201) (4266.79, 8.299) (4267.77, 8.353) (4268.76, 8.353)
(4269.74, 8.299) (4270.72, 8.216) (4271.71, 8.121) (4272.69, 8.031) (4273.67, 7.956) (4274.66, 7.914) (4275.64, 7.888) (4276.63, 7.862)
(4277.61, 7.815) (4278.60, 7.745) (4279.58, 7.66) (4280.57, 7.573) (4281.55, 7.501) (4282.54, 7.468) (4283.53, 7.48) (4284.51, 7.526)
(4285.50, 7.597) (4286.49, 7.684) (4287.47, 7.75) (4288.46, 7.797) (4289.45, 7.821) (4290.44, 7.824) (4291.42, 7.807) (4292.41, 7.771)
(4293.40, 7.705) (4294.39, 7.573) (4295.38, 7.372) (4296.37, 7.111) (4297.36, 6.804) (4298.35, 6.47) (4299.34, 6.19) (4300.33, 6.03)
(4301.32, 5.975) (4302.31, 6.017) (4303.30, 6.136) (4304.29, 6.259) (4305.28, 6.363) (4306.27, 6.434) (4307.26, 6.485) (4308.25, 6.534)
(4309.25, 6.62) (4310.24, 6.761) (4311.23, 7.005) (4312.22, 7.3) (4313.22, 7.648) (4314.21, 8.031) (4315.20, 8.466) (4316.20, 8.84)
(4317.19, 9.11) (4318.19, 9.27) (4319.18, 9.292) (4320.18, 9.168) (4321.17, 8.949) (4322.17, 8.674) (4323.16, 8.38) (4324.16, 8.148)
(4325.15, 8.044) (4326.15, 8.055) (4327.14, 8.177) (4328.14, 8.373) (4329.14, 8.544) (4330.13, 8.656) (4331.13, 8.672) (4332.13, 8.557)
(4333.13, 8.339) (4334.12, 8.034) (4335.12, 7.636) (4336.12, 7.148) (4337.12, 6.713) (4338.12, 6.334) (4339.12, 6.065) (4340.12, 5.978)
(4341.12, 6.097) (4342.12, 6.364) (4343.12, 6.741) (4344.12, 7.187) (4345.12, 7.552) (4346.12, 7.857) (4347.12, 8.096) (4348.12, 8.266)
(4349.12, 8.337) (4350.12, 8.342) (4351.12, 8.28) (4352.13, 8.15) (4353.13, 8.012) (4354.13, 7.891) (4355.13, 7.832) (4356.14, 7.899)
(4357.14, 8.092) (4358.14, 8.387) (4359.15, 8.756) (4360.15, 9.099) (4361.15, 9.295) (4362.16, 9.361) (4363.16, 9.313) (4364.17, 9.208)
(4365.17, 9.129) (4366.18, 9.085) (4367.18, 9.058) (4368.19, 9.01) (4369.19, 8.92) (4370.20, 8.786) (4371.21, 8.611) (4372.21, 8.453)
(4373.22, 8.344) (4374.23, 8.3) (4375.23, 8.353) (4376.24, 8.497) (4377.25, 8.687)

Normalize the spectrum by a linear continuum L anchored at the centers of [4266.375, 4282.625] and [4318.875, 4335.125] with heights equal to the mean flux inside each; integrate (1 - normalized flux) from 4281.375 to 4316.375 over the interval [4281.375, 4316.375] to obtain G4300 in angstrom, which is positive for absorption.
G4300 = 4.4 angstrom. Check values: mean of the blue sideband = 7.95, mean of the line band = 7.15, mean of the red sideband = 8.47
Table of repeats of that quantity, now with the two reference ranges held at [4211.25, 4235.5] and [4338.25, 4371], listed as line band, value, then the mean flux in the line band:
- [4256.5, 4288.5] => 1.3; 7.89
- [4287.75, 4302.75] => 2.0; 7.09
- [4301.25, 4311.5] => 2.2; 6.43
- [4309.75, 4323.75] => -0.3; 8.35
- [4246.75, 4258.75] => -0.1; 8.33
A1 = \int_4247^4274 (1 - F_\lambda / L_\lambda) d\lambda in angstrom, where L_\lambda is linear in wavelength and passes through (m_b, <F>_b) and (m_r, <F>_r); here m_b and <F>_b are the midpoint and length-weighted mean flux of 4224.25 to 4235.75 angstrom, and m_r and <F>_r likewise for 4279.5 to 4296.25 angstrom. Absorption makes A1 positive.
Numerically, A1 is -1.3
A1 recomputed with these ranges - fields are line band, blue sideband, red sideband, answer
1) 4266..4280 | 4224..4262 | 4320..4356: 0.1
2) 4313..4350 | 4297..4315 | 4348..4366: -1.9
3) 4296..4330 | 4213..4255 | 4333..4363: 1.7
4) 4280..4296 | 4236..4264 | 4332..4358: 0.7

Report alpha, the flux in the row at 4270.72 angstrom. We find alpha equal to 8.216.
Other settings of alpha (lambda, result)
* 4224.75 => 7.758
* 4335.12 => 7.636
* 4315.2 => 8.466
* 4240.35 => 8.256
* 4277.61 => 7.815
